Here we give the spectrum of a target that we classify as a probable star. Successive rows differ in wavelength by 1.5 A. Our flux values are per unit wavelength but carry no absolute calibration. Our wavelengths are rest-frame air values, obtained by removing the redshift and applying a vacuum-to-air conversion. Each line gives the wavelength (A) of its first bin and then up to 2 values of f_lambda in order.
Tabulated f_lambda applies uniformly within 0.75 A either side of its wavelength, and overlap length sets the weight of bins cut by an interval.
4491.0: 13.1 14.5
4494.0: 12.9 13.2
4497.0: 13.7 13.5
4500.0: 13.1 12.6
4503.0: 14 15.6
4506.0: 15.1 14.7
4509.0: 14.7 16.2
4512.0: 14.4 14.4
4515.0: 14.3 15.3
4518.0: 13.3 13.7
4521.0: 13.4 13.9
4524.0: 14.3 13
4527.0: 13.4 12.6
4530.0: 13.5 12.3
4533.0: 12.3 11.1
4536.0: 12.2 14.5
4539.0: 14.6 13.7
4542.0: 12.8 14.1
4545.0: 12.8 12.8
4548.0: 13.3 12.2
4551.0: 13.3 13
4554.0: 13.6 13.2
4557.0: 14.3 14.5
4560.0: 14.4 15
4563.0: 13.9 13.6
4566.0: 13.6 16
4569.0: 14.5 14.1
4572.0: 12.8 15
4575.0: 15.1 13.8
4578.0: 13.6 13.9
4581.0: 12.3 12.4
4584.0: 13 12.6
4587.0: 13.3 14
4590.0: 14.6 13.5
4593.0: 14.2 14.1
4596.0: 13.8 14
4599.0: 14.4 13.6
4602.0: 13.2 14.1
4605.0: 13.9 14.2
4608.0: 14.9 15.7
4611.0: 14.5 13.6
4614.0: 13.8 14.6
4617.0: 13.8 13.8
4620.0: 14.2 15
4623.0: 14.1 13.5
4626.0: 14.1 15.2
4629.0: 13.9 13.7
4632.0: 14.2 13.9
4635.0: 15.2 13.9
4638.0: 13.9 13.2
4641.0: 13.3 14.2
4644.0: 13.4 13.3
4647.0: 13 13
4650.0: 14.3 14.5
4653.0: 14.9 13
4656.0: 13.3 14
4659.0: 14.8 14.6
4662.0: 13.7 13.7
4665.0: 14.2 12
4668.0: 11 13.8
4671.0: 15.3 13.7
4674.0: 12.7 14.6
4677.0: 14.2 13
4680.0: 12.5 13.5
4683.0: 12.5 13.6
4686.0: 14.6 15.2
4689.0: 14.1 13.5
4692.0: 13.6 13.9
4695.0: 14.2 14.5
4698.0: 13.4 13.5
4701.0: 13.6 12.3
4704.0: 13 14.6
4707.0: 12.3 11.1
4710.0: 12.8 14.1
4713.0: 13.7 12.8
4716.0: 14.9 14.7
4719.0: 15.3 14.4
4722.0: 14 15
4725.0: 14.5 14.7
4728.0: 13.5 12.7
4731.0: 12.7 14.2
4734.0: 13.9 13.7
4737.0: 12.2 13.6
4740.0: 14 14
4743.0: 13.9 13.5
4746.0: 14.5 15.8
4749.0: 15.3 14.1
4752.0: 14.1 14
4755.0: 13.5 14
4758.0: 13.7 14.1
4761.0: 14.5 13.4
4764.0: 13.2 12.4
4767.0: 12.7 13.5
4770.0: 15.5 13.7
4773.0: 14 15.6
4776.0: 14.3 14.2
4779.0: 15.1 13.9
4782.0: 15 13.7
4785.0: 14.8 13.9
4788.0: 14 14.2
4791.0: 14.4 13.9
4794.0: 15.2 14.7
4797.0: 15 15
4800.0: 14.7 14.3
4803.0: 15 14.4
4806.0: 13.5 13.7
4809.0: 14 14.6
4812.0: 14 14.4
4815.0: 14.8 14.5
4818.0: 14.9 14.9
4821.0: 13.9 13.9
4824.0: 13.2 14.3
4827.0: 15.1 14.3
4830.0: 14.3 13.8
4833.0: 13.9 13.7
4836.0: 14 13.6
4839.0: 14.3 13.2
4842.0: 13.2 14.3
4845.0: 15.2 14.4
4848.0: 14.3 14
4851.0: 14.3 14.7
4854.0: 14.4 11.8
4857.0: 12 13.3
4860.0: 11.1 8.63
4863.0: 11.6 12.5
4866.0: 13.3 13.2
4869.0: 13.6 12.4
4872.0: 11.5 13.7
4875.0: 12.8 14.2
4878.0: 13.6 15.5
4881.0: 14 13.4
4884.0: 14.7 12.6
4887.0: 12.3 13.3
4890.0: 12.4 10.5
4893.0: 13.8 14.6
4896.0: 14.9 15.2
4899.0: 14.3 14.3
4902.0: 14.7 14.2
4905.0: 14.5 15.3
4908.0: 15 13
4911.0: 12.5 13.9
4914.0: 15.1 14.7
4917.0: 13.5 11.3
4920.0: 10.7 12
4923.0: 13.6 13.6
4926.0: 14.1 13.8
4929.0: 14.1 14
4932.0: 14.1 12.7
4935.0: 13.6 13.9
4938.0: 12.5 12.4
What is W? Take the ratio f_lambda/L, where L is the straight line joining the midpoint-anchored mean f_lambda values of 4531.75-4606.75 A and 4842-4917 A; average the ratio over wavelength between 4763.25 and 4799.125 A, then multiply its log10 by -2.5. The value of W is -0.05 mag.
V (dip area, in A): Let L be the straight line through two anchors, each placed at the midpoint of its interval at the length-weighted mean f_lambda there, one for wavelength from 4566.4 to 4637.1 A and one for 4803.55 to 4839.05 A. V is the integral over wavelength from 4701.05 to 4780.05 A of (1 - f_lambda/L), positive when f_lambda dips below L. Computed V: 1.40 A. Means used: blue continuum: 14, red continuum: 14.2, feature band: 13.9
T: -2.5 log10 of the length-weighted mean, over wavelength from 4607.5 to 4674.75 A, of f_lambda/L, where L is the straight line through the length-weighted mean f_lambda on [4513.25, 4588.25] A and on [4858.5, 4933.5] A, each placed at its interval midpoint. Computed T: -0.03 mag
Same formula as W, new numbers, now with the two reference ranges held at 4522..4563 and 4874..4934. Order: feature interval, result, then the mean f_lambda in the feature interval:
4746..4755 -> -0.078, 14.5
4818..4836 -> -0.042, 14.1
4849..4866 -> 0.087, 12.6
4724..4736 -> -0.019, 13.8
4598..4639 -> -0.059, 14.2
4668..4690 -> -0.018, 13.7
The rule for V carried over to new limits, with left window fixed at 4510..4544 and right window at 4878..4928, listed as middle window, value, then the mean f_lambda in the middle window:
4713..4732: -0.6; 14.1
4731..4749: -0.4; 13.9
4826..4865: 0.5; 13.5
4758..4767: 0.1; 13.5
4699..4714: 0.6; 13.1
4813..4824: -0.6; 14.4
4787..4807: -1.2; 14.5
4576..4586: 0.4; 13.1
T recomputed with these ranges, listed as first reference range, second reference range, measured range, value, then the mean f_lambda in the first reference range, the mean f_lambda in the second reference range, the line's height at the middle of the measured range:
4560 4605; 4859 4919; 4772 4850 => -0.061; 13.9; 13.4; 13.5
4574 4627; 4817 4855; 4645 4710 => 0.034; 13.9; 14.2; 14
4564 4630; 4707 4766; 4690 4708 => 0.031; 14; 13.8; 13.9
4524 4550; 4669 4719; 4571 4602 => -0.036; 13.1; 13.7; 13.2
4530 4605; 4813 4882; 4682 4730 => -0.012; 13.6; 13.6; 13.6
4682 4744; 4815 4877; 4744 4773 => -0.025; 13.7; 13.5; 13.7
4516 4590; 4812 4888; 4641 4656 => -0.010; 13.6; 13.6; 13.6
